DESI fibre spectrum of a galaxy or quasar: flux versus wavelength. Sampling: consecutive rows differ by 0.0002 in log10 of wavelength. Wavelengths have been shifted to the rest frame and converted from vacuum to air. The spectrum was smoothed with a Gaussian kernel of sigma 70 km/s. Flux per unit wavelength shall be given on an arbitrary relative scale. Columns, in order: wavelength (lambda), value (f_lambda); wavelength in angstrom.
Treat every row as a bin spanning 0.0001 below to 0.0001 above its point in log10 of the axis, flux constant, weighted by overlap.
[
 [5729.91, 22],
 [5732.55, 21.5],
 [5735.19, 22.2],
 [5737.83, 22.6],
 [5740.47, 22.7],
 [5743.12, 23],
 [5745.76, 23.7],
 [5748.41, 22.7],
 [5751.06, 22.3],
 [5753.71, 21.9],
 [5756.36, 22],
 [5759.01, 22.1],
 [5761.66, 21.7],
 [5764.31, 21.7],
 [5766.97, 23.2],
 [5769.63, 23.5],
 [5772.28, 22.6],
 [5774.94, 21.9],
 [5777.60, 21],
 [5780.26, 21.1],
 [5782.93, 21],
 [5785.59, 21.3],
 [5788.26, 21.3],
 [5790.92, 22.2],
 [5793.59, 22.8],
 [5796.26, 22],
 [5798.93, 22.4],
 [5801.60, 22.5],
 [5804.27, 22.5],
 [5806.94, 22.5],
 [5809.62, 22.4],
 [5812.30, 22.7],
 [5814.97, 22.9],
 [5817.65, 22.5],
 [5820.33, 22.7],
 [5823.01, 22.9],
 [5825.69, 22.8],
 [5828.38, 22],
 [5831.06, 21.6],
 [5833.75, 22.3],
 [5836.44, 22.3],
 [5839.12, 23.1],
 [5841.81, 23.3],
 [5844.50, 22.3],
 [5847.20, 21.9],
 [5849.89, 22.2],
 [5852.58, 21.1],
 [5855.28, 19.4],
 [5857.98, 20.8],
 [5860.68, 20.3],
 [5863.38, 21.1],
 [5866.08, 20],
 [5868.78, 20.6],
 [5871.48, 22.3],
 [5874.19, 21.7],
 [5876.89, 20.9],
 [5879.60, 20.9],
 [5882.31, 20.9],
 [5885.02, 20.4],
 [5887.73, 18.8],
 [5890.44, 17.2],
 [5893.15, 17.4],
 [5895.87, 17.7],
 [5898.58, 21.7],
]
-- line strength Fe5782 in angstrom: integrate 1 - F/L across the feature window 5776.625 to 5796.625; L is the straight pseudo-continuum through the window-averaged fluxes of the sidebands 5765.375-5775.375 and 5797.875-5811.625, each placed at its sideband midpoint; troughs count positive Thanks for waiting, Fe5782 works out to 1.0 angstrom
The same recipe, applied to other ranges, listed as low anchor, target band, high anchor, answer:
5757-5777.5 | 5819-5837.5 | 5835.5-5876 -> -0.5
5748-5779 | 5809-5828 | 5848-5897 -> -1.3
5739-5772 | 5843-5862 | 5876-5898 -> -0.9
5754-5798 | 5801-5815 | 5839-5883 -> -0.5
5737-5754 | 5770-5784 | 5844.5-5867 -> 0.4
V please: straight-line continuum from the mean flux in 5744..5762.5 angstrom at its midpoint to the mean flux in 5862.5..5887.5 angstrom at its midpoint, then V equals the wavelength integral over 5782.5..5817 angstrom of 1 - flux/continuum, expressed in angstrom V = -0.7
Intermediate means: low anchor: 22.4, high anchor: 20.9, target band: 22.2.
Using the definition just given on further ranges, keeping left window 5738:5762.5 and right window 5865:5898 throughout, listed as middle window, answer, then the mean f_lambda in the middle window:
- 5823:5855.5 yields -2.2 angstrom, 22.2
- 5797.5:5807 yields -0.4 angstrom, 22.5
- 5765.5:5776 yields -0.3 angstrom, 22.8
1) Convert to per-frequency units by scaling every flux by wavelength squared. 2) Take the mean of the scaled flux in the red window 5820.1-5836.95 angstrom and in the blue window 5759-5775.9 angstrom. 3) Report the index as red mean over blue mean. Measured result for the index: 1.02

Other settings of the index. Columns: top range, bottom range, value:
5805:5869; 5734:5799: 1.01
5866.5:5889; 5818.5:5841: 0.94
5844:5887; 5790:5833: 0.95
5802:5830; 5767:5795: 1.04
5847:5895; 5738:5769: 0.94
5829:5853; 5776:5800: 1.05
